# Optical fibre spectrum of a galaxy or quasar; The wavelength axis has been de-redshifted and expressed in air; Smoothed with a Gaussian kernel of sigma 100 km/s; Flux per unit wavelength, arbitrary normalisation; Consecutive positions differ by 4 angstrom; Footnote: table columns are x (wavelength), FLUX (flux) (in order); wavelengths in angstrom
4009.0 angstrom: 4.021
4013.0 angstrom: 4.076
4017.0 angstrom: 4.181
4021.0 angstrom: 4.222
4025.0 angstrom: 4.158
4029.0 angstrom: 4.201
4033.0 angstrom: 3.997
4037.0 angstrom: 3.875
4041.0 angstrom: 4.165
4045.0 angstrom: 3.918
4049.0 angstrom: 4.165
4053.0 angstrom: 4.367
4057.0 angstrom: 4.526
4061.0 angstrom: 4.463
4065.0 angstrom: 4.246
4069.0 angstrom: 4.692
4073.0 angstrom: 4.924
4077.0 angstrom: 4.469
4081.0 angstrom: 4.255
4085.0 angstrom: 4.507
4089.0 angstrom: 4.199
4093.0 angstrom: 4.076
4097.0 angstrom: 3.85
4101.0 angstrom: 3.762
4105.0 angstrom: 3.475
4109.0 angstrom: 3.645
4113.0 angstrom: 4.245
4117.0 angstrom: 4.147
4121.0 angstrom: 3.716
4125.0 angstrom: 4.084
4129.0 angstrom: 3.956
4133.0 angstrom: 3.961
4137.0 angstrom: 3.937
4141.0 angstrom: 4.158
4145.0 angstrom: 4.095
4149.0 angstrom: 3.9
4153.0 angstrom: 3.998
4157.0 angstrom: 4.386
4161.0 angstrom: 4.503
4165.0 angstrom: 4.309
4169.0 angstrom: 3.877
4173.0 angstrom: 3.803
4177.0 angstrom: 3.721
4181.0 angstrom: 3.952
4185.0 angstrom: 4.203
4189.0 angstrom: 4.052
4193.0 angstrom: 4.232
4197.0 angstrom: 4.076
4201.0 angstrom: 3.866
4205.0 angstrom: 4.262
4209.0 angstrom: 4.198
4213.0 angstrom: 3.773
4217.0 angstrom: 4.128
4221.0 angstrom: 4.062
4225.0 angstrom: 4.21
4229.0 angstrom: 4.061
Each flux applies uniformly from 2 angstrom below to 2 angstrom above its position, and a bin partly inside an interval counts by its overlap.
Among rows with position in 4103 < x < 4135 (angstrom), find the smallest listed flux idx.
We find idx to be 3.475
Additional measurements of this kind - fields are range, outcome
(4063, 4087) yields 4.246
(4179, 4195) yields 3.952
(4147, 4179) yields 3.721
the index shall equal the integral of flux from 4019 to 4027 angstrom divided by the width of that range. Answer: 4.19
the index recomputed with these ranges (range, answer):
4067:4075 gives 4.81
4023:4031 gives 4.18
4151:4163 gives 4.3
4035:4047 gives 3.99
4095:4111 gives 3.68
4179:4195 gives 4.11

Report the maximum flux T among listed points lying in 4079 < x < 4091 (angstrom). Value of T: 4.507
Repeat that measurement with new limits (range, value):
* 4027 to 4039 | 4.201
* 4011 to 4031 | 4.222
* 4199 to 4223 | 4.262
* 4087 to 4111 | 4.199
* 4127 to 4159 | 4.386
